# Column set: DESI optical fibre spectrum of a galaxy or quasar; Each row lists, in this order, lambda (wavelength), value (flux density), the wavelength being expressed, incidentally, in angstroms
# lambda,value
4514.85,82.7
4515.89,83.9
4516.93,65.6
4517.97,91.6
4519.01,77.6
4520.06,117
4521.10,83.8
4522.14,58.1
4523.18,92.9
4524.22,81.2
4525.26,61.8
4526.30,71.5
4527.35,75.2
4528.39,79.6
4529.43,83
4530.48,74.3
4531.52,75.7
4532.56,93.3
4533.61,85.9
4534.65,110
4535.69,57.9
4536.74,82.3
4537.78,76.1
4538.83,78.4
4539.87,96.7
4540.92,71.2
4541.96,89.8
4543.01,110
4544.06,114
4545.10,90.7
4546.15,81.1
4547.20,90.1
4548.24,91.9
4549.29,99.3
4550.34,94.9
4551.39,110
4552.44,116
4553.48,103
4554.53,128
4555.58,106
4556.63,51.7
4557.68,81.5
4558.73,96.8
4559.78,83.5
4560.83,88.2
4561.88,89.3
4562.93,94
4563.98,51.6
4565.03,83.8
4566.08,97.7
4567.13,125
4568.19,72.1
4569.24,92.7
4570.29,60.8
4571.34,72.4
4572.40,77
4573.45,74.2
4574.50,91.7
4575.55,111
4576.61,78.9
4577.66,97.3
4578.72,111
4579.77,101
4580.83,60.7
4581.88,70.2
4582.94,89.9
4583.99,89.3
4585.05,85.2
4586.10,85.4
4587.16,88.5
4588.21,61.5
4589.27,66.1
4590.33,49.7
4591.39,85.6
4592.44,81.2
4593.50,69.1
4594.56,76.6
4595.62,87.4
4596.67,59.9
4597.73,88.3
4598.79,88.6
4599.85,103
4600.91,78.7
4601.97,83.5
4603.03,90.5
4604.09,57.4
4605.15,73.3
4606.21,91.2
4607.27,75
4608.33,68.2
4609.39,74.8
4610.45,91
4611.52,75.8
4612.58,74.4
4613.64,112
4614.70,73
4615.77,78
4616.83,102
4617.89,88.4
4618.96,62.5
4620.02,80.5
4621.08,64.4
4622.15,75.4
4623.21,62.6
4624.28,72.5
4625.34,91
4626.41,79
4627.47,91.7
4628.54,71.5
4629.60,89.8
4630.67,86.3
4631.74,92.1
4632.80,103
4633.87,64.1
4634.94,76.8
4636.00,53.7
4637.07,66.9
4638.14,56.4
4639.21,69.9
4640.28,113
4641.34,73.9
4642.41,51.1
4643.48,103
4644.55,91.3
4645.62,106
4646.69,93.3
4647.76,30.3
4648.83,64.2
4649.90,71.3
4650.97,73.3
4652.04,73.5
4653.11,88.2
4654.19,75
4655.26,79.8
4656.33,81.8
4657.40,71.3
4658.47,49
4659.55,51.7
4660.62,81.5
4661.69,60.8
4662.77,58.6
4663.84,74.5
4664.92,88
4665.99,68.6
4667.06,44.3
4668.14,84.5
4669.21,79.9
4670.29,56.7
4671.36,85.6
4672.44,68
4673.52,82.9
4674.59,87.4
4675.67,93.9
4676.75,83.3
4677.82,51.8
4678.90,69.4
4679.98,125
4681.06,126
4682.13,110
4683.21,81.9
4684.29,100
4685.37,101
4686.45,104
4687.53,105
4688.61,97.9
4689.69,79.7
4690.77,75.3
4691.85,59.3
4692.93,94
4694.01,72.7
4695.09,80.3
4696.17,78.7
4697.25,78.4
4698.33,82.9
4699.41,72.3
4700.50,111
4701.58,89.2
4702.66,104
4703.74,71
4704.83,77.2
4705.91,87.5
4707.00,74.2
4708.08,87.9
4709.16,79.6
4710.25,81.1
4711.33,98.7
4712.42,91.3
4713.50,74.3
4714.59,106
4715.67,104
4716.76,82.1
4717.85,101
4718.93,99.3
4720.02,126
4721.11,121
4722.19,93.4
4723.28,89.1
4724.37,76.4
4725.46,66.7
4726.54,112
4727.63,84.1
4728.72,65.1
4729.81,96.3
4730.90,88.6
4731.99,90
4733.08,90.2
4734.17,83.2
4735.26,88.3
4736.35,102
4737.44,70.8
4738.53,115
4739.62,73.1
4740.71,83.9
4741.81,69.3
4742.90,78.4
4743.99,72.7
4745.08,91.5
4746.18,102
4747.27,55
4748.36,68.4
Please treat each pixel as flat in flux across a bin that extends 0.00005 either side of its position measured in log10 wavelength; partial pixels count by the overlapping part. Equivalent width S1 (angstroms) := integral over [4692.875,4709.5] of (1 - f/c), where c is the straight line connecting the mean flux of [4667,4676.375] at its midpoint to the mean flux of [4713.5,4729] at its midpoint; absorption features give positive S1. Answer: 0.8 angstroms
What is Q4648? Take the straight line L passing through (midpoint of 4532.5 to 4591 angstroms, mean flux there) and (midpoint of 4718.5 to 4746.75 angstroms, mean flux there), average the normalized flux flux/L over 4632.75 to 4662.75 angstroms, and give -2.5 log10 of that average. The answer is 0.204 mag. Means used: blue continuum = 87.5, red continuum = 89.5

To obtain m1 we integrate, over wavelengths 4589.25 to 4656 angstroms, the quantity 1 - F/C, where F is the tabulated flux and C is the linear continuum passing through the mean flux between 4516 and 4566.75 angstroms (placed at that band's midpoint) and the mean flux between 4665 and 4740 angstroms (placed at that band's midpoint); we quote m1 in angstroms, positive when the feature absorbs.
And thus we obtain 6.8 angstroms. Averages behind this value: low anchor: 87.3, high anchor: 87.5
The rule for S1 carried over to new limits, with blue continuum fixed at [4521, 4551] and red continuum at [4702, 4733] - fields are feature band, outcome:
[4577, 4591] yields 0.80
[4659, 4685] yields 2.63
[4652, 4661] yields 1.65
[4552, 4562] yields -1.07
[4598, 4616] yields 1.04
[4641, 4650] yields 1.20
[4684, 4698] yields 0.49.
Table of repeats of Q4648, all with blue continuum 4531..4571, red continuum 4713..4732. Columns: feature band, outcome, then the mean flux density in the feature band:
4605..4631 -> 0.139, 80.2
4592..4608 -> 0.137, 80.1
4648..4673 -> 0.291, 70.4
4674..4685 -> -0.007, 93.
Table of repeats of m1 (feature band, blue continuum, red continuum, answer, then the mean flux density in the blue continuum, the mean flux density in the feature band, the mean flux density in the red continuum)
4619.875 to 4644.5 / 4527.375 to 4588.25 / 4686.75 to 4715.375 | 2.5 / 88.1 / 78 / 85.3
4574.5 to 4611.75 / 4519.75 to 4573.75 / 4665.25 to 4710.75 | 2.0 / 86.9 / 81.5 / 84.4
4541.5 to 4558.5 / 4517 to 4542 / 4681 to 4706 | -3.1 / 81.4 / 97.4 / 88.5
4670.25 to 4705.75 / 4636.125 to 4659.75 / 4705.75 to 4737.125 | -1.6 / 74.2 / 87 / 90.9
